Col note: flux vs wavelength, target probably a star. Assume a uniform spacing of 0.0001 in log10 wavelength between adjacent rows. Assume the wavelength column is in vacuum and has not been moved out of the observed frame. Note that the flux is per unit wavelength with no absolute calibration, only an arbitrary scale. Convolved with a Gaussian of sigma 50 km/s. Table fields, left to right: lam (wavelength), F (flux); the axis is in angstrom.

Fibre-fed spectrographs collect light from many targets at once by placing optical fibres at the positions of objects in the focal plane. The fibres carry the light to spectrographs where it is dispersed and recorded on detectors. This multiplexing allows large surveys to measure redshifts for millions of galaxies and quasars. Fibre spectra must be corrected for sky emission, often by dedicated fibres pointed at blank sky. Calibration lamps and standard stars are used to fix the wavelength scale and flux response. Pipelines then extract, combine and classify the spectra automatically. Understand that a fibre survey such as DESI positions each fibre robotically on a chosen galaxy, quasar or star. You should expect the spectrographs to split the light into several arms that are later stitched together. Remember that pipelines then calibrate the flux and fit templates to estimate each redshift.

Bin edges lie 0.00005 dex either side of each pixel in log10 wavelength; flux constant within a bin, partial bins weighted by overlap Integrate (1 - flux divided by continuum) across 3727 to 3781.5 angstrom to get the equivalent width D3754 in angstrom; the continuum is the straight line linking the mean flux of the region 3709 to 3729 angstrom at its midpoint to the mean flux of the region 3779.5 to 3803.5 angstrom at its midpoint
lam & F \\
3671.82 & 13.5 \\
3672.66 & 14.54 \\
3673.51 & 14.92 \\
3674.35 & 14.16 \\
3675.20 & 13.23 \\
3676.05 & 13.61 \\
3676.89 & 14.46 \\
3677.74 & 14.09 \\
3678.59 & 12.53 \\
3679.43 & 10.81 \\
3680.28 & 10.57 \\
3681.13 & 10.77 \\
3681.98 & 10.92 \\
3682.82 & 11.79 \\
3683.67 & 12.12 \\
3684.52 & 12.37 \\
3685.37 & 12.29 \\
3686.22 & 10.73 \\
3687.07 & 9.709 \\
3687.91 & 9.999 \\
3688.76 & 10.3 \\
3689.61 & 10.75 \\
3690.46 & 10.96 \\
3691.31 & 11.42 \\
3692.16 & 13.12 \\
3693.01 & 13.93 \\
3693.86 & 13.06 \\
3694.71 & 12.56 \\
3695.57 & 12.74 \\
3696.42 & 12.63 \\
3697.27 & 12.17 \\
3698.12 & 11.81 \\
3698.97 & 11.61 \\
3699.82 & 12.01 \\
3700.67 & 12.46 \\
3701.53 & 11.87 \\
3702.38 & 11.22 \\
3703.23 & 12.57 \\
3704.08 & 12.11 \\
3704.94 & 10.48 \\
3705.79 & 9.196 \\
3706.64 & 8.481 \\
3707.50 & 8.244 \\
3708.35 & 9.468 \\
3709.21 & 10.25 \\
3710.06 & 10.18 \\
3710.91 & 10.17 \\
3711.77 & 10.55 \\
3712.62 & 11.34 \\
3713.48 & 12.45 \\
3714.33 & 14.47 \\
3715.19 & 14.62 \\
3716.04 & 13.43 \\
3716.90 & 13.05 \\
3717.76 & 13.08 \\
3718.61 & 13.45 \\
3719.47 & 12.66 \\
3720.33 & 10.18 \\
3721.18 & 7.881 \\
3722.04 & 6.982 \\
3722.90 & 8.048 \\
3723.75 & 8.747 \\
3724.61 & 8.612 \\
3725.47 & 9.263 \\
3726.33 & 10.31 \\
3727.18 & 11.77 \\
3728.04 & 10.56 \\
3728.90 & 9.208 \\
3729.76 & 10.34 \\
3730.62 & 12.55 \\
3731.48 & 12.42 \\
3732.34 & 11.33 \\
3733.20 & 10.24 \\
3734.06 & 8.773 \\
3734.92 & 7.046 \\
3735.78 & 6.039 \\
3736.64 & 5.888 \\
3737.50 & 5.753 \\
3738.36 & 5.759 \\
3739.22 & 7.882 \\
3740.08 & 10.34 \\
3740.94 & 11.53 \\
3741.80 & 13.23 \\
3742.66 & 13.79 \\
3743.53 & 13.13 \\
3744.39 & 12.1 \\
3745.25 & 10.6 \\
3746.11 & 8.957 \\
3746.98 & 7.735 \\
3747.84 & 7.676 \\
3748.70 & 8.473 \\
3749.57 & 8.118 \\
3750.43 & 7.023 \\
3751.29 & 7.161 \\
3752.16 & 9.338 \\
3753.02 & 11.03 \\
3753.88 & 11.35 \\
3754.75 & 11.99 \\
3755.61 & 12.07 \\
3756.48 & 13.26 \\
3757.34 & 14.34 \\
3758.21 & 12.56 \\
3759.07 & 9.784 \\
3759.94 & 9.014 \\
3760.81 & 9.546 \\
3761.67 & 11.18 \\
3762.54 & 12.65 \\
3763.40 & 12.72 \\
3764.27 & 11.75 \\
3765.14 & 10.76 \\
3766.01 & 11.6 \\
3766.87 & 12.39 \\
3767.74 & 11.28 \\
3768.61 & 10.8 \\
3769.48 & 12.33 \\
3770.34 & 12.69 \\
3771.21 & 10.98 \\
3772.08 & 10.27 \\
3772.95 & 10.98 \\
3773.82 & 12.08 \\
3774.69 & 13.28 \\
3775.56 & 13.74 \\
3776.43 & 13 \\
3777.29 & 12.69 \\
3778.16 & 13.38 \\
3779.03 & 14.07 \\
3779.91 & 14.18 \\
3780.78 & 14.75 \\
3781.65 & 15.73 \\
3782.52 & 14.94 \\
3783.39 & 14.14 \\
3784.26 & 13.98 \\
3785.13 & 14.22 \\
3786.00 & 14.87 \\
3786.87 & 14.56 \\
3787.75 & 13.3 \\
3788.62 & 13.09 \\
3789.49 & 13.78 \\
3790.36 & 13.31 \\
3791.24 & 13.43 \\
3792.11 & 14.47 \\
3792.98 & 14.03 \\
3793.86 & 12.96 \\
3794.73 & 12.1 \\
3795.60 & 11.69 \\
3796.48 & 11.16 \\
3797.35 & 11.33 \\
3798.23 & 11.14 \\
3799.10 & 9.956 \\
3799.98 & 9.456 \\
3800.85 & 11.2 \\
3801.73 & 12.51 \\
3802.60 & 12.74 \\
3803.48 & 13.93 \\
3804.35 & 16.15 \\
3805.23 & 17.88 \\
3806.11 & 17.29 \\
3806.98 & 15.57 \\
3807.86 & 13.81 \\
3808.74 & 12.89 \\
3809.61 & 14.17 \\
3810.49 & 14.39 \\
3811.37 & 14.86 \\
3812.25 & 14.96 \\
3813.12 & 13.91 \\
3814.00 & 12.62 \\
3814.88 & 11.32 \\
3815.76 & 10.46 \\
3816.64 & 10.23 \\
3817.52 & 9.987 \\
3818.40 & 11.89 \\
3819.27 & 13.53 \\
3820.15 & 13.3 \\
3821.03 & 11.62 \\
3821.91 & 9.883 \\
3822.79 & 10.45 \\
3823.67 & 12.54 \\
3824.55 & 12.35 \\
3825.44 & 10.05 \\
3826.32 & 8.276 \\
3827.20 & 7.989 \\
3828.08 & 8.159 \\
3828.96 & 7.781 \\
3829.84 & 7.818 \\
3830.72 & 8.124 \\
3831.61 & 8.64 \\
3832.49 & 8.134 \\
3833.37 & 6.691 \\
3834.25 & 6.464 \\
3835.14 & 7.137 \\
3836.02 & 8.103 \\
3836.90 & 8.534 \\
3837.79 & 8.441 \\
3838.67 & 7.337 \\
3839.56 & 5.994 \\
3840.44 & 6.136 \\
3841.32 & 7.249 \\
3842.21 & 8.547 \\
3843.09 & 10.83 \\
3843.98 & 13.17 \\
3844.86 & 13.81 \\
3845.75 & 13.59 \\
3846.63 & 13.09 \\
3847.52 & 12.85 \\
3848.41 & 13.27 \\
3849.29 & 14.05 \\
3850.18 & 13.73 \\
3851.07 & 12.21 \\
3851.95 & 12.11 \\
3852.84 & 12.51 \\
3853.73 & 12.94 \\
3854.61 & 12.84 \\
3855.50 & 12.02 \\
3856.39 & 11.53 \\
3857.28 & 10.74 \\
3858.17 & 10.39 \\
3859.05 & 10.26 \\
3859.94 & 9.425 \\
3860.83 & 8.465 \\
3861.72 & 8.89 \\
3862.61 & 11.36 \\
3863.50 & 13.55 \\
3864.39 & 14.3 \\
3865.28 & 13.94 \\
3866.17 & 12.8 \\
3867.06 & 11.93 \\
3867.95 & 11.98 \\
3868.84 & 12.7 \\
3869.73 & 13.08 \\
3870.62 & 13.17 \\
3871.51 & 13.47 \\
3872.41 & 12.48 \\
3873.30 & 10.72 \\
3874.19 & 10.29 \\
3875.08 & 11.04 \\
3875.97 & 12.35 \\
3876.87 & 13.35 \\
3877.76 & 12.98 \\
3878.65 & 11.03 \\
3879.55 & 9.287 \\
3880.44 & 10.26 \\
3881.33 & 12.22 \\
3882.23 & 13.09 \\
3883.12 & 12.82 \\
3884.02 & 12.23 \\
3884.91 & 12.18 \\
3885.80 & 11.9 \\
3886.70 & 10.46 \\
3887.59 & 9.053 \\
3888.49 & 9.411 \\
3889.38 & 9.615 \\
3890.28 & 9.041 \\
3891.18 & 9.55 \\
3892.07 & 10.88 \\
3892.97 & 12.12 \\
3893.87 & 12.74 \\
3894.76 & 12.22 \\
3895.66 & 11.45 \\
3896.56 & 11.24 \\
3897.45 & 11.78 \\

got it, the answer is 5.2 angstrom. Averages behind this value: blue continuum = 10.9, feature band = 10.9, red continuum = 13.1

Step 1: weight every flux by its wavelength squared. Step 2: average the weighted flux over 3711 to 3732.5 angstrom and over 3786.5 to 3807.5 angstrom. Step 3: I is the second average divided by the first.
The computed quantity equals 1.2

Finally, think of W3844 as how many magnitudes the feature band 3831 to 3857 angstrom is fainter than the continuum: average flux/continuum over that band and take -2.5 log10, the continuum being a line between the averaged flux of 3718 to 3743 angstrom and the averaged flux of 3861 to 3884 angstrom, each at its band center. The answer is 0.12 mag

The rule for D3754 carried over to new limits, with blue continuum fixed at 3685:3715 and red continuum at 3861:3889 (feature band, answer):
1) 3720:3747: 4.3 angstrom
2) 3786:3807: -2.8 angstrom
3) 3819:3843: 5.9 angstrom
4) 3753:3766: -0.1 angstrom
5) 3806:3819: -1.6 angstrom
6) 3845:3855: -1.1 angstrom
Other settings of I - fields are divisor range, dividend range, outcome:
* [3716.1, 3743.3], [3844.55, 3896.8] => 1.28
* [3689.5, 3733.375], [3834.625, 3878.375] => 1.09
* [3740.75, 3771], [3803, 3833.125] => 1.12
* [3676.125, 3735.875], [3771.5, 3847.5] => 1.12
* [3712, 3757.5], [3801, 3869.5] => 1.16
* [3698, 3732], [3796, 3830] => 1.16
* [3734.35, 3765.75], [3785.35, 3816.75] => 1.35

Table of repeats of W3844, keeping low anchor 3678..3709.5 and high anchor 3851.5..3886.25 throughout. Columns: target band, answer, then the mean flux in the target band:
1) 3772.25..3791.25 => -0.176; 13.7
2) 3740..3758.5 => 0.080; 10.7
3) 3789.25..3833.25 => -0.024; 12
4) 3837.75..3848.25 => 0.154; 10.2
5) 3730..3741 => 0.286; 8.82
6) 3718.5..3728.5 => 0.174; 9.76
